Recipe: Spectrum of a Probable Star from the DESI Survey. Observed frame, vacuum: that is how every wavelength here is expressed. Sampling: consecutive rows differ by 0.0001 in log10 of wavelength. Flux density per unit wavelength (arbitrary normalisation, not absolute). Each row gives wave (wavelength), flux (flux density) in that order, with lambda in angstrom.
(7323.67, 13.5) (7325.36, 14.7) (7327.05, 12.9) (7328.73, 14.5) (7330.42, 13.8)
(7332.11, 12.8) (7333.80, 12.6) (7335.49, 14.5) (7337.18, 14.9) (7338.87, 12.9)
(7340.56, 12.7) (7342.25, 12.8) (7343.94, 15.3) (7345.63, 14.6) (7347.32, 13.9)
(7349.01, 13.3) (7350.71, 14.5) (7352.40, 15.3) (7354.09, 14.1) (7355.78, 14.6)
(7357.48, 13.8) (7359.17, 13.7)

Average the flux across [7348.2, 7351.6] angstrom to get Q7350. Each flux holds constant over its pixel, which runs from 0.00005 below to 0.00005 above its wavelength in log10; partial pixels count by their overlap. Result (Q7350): 13.9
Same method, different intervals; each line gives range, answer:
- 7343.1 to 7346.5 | 15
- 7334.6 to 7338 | 14.7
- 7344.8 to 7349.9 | 13.9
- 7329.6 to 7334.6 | 13.1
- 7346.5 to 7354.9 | 14.2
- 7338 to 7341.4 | 12.8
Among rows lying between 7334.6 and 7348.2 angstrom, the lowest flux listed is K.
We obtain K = 12.7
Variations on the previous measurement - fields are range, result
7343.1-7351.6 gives 13.3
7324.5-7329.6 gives 12.9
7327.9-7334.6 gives 12.6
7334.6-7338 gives 14.5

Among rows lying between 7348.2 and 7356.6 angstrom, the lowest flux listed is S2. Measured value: 13.3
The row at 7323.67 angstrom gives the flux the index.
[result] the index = 13.5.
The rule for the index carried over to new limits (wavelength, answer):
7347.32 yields 13.9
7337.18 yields 14.9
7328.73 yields 14.5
